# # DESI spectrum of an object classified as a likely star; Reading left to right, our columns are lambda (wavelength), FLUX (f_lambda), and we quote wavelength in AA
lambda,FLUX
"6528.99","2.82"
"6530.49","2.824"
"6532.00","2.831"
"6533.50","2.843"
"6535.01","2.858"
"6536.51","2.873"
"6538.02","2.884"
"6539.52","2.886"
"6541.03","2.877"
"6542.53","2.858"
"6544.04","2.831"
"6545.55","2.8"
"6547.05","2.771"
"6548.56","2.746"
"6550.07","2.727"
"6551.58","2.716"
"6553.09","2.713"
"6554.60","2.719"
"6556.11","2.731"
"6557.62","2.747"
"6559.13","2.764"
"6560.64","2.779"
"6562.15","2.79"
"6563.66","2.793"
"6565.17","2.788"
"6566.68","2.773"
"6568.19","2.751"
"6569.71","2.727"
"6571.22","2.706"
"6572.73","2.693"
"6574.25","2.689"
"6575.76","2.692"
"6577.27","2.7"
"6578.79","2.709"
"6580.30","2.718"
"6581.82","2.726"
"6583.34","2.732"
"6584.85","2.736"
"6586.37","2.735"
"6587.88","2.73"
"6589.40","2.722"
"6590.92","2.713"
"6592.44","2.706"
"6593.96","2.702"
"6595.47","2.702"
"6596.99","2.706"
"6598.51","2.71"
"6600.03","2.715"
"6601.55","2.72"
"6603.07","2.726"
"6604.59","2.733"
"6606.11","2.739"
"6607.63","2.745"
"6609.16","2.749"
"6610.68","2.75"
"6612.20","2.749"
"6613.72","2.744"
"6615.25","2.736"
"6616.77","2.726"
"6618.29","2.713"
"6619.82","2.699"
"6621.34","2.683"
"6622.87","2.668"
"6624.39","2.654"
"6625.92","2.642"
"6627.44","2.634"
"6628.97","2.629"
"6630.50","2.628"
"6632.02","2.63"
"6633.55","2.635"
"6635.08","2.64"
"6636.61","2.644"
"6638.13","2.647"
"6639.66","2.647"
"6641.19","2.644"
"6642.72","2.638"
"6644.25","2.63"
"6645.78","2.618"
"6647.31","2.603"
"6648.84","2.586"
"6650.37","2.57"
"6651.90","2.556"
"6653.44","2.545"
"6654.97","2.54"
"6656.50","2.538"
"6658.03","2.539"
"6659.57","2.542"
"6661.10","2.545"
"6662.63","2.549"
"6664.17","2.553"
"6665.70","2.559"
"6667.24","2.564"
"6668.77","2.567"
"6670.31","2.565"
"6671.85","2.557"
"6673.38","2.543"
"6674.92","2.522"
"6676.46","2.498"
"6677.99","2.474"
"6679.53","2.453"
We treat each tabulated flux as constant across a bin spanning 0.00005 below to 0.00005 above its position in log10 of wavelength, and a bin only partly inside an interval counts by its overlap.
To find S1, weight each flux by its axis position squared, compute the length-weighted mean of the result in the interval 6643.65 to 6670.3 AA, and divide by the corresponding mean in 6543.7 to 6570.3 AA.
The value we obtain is 1.0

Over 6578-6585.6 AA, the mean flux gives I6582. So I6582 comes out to 2.72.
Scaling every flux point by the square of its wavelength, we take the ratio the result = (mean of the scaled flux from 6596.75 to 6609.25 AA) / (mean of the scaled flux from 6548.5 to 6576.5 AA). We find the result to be 1.0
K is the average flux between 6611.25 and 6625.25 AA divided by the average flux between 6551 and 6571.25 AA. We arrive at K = 1.0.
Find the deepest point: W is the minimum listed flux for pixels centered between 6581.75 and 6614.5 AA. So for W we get 2.702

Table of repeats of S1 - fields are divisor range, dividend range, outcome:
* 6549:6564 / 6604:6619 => 1.01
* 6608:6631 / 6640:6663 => 0.97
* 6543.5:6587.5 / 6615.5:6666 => 0.98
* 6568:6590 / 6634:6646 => 0.99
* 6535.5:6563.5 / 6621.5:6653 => 0.97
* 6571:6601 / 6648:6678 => 0.96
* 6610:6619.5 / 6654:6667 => 0.94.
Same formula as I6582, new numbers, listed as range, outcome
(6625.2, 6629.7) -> 2.64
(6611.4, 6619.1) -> 2.73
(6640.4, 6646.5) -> 2.63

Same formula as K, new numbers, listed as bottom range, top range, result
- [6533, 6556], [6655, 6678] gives 0.91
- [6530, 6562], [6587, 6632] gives 0.97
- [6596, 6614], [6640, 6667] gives 0.94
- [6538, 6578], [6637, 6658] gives 0.94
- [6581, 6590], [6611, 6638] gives 0.98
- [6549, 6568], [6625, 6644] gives 0.96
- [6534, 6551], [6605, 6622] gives 0.97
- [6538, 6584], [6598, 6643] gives 0.97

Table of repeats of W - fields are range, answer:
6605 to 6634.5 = 2.628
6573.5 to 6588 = 2.689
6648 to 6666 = 2.538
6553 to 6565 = 2.713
